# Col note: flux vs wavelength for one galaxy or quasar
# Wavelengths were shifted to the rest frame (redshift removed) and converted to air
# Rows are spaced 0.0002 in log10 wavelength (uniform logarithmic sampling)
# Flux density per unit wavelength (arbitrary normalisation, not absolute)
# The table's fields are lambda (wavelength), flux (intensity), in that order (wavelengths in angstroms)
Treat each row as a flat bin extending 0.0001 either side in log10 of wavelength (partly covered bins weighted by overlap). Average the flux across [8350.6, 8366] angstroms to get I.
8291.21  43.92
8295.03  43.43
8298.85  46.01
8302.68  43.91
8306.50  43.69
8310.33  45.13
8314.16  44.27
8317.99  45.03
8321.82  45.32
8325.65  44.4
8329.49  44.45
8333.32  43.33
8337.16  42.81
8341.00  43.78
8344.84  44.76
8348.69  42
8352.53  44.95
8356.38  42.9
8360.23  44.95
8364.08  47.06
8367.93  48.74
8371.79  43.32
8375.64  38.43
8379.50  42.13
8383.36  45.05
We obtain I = 45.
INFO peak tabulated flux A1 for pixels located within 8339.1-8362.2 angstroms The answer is 44.95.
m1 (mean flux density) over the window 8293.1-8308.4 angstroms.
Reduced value 44.3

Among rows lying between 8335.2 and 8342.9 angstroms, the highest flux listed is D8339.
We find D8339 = 43.78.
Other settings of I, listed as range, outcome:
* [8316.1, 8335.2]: 44.5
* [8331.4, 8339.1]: 43.1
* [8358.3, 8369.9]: 46.9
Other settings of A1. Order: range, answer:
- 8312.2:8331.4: 45.32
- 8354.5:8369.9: 48.74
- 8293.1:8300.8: 46.01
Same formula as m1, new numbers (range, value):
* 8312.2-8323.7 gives 44.9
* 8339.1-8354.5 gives 43.9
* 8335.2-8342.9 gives 43.3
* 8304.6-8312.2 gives 44.4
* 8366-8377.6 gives 43.5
